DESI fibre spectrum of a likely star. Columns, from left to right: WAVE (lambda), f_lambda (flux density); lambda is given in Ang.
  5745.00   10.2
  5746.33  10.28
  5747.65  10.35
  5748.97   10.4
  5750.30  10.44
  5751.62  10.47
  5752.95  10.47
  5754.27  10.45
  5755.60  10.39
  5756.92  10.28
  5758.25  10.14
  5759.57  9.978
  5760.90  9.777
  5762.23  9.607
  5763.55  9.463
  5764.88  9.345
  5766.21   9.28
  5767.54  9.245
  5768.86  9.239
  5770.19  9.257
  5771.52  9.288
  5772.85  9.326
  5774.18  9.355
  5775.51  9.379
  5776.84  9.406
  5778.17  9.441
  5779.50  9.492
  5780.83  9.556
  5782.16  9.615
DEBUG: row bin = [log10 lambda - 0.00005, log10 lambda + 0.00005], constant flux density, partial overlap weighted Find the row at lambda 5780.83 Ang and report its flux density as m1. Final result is 9.556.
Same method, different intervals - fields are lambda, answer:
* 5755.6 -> 10.39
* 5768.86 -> 9.239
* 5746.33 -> 10.28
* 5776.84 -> 9.406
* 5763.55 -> 9.463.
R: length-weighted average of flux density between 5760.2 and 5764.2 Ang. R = 9.62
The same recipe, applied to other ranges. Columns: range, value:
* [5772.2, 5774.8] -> 9.34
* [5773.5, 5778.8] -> 9.39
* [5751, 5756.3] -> 10.4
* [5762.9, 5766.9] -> 9.34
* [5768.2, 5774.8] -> 9.29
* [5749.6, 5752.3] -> 10.4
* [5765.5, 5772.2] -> 9.26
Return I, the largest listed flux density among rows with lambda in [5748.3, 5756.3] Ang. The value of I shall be 10.47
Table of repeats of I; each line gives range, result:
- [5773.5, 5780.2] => 9.492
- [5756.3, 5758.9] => 10.28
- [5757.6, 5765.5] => 10.14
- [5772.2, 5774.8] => 9.355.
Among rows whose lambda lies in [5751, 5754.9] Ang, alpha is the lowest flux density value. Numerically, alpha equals 10.45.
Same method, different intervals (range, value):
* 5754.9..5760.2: 9.978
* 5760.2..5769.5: 9.239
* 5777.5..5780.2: 9.441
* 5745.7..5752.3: 10.28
